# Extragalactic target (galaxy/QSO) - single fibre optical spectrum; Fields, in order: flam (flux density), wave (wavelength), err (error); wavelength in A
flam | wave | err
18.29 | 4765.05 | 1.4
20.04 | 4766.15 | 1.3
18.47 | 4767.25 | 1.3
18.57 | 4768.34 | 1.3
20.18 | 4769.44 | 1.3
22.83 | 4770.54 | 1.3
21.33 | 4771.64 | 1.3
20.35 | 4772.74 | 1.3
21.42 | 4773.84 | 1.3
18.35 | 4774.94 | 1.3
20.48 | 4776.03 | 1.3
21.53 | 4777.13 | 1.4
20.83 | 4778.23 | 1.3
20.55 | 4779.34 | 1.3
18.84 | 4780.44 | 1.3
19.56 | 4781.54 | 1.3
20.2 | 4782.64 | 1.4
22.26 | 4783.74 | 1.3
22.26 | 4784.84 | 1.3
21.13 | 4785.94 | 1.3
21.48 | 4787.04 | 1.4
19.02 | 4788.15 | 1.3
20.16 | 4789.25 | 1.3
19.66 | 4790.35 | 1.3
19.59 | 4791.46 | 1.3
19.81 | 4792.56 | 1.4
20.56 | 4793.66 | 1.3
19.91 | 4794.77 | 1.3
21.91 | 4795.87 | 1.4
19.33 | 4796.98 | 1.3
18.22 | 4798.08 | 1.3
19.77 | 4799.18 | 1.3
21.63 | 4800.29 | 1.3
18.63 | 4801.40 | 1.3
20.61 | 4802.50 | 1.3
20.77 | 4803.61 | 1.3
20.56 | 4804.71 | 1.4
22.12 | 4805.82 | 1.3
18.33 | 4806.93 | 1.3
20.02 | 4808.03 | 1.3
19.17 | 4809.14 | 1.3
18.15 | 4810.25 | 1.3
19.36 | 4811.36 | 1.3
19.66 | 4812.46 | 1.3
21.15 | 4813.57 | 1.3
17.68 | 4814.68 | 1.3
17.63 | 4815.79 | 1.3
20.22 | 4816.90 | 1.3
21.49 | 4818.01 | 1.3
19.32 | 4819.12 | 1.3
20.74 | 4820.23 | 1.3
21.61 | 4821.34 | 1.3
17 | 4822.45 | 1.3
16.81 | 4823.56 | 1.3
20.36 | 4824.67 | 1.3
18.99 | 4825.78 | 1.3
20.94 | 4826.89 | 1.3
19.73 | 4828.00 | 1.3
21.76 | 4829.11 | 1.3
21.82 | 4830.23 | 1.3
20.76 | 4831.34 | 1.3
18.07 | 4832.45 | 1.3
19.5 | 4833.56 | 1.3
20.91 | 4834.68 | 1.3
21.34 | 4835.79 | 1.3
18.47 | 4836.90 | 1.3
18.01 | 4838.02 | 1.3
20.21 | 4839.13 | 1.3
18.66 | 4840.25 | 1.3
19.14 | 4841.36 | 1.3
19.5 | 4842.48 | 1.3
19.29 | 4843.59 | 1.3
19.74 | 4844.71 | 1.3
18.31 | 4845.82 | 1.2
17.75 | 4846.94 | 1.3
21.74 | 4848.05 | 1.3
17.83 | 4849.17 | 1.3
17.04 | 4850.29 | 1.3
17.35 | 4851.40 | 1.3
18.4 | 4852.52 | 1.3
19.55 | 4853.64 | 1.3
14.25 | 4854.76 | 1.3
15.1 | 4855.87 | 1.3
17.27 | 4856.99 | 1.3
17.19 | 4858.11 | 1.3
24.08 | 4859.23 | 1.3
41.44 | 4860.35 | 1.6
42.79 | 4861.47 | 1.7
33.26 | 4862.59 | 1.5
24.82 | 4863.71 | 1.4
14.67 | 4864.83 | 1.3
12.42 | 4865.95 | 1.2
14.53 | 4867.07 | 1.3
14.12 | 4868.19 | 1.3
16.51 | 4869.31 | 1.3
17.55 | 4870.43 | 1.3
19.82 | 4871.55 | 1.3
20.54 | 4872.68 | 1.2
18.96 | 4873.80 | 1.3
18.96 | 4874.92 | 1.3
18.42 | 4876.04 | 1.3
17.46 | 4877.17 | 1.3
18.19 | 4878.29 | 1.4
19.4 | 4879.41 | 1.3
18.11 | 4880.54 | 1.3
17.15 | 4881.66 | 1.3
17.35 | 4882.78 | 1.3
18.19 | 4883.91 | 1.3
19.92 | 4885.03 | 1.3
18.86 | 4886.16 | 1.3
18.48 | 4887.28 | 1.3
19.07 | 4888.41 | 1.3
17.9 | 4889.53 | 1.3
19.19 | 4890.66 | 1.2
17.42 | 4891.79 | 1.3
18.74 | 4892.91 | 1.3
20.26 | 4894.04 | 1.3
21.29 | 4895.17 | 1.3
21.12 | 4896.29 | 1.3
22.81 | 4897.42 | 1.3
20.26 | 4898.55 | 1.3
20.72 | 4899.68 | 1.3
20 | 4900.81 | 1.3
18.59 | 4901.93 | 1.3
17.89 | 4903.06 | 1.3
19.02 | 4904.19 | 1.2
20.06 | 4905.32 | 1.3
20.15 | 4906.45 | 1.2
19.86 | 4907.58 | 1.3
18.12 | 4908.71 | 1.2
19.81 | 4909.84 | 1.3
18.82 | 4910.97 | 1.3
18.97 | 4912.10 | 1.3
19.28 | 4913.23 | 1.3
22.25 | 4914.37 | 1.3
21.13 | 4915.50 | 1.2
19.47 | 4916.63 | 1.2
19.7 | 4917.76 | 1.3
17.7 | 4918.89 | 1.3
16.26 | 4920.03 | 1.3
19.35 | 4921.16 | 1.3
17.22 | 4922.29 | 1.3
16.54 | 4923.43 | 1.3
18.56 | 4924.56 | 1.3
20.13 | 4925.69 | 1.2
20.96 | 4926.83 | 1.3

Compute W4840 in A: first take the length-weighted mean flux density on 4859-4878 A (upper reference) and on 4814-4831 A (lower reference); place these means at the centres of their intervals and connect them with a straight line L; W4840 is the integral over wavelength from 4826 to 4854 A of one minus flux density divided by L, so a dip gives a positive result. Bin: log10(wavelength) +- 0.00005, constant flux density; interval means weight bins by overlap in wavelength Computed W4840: 1.4 A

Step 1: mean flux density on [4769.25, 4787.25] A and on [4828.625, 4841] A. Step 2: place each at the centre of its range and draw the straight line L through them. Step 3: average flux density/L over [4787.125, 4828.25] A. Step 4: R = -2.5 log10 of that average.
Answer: 0.03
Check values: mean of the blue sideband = 20.8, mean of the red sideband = 19.9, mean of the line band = 19.8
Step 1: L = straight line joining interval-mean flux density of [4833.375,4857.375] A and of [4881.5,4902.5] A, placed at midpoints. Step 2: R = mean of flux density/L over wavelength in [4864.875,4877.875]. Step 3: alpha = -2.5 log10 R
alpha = 0.12 mag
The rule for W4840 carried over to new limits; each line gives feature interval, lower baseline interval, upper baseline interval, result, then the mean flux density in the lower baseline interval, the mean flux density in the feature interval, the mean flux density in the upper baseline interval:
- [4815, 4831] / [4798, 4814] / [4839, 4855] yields -0.4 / 19.9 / 19.9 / 18.6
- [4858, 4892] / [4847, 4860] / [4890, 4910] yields -2.2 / 18.5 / 20.3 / 19.7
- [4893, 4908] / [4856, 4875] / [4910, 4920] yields 0.0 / 21.6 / 20.1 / 19.5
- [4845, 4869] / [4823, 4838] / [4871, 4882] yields -1.8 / 19.9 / 20.6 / 18.7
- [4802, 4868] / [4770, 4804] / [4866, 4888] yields -3.7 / 20.4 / 20.1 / 17.9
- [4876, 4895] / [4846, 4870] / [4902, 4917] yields 1.4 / 20.5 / 18.5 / 19.6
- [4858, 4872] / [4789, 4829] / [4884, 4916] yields -2.2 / 19.8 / 22.7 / 19.6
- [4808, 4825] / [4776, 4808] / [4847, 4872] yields 0.8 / 20.3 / 19.4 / 20.5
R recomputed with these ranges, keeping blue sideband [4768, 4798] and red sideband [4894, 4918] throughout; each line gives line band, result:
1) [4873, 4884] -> 0.10 mag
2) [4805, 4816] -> 0.05 mag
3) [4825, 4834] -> 0.00 mag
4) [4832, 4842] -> 0.05 mag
